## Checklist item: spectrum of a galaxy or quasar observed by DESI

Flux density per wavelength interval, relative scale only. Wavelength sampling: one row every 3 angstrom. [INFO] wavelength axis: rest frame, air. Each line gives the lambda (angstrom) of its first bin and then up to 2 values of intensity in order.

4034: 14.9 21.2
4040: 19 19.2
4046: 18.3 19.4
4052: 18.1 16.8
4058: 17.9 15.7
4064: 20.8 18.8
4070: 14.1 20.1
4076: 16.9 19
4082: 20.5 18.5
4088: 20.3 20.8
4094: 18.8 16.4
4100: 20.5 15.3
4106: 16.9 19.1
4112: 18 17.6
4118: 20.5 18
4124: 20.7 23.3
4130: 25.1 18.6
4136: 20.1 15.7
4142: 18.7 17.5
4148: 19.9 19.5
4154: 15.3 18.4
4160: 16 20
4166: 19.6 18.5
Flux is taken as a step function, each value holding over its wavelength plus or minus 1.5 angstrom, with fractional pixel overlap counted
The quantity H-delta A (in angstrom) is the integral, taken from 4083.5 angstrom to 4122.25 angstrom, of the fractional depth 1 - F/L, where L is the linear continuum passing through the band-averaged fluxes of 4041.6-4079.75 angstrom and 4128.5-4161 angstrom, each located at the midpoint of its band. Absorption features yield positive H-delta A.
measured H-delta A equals -0.3 angstrom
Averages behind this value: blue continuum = 18.1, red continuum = 18.7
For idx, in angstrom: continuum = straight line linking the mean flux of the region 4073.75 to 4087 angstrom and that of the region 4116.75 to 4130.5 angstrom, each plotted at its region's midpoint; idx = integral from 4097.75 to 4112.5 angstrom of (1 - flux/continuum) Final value 1.7 angstrom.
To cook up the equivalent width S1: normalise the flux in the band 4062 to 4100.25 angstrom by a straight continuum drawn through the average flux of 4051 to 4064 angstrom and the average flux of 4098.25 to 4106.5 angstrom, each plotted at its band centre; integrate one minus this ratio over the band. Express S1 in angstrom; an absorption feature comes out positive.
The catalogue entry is -2.7 angstrom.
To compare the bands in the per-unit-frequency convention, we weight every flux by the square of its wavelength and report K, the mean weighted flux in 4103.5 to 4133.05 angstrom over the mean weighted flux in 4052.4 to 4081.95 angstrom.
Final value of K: 1.13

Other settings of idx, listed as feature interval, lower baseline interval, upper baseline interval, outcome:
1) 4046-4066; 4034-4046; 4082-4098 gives 1.0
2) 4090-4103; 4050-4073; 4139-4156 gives -0.6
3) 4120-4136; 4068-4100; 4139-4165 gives -2.5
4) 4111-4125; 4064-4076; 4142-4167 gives -0.6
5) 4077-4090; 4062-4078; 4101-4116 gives -1.2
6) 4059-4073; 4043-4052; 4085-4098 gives 0.9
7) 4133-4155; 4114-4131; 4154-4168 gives 1.3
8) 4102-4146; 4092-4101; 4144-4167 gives -1.5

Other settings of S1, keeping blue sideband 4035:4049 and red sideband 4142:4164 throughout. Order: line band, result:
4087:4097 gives -0.4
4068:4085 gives 0.6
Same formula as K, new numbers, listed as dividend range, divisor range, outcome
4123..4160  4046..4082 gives 1.10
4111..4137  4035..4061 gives 1.14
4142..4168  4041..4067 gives 1.05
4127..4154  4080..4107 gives 1.06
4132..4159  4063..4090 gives 1.00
